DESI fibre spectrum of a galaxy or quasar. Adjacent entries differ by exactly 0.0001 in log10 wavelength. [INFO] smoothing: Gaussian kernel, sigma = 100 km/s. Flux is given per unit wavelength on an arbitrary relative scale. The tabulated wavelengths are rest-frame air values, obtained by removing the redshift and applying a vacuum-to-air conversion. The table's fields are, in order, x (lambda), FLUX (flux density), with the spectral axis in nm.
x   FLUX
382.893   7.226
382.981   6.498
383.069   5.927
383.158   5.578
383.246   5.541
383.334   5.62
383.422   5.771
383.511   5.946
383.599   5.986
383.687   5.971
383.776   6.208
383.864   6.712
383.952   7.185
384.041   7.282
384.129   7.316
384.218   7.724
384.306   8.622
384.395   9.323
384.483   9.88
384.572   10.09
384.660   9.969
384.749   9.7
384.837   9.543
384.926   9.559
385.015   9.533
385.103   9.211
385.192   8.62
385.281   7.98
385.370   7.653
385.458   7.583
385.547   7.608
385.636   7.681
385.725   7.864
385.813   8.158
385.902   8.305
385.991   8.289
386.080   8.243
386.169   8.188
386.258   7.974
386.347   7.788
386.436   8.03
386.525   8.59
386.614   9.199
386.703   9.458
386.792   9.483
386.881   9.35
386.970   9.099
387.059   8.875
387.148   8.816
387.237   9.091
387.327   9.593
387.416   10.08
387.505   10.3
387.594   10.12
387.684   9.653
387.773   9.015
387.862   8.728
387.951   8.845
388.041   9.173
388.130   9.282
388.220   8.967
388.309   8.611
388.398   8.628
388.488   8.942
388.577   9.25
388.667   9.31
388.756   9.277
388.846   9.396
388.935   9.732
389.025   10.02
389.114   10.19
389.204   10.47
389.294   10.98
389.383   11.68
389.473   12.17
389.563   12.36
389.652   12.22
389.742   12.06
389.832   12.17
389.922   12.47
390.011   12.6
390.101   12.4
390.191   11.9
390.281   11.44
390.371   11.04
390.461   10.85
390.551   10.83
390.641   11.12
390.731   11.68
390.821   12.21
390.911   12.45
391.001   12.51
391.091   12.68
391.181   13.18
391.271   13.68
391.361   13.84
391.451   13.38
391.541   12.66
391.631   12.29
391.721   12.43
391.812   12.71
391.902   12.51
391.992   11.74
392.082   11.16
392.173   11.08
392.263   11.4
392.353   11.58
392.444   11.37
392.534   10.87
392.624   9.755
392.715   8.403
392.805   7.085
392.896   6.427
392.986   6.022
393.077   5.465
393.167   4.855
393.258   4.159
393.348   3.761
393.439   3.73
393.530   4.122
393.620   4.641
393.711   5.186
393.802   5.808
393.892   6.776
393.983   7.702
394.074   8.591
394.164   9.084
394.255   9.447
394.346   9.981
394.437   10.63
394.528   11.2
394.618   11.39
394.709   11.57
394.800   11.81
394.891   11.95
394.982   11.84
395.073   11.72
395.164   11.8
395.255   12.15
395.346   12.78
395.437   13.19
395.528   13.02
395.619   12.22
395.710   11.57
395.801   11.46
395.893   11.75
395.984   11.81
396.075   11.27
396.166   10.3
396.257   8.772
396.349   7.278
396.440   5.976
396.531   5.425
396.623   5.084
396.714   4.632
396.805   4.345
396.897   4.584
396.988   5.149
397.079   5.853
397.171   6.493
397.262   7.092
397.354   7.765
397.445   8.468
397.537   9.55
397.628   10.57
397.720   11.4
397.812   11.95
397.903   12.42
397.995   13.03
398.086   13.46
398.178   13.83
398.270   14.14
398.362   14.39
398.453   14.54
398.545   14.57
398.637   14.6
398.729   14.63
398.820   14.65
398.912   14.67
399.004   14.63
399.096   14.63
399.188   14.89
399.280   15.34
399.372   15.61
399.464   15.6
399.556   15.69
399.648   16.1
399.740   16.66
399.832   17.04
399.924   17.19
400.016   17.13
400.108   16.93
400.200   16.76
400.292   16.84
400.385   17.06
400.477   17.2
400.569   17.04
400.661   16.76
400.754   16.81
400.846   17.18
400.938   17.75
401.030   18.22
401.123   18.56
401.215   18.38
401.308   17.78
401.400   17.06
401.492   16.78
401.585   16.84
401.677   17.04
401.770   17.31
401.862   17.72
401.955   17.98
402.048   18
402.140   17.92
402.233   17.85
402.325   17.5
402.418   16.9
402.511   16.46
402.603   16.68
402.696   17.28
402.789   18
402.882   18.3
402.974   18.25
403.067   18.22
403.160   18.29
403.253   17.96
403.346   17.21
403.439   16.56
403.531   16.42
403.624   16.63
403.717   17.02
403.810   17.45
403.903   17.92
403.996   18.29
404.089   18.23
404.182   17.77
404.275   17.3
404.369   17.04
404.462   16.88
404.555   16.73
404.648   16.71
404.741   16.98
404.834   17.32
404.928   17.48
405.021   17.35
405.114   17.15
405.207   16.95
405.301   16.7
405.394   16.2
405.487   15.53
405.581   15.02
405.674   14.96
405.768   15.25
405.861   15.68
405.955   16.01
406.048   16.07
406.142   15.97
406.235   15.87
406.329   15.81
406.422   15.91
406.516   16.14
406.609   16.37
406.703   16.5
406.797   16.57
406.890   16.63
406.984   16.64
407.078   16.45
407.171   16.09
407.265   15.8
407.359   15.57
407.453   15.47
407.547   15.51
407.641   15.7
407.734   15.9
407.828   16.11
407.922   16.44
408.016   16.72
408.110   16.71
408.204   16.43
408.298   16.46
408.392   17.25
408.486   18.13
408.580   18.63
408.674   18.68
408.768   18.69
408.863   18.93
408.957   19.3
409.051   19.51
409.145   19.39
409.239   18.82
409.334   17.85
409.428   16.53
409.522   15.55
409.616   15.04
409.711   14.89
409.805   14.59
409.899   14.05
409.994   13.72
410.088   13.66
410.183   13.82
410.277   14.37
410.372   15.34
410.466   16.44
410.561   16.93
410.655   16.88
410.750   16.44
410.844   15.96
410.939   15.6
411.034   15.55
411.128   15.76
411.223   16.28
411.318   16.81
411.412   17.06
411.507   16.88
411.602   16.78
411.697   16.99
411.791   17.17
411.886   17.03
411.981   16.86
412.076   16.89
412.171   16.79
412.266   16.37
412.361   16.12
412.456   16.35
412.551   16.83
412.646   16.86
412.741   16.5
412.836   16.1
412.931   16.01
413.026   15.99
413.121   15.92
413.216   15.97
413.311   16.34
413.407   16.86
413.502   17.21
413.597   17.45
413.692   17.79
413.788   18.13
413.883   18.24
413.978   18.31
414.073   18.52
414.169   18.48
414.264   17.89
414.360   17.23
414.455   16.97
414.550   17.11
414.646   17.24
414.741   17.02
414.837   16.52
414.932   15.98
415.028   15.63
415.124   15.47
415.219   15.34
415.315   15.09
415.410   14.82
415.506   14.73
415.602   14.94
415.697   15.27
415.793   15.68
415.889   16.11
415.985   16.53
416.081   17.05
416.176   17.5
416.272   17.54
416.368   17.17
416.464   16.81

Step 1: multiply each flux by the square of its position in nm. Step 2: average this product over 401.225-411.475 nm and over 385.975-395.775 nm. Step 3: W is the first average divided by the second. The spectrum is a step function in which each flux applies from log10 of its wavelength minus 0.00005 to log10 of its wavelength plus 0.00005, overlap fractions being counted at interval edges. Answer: 1.8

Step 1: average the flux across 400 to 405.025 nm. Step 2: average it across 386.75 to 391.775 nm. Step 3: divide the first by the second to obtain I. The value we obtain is 1.61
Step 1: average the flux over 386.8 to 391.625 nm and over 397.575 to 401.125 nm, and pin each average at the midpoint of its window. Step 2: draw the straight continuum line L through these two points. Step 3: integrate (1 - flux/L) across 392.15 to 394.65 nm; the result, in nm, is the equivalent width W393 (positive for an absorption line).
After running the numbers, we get 0.95 nm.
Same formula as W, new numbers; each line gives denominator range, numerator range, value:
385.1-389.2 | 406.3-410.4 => 2.06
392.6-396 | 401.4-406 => 1.98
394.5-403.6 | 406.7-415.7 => 1.26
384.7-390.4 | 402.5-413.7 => 1.92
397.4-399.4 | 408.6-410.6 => 1.30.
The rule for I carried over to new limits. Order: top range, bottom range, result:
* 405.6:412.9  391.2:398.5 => 1.69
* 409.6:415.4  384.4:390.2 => 1.72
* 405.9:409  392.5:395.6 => 1.90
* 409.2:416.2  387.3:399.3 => 1.58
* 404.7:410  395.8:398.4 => 1.80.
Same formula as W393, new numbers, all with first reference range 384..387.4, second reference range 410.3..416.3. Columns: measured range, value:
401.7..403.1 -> -0.43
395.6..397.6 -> 0.64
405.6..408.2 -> -0.23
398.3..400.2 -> -0.44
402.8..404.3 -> -0.42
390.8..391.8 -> -0.25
